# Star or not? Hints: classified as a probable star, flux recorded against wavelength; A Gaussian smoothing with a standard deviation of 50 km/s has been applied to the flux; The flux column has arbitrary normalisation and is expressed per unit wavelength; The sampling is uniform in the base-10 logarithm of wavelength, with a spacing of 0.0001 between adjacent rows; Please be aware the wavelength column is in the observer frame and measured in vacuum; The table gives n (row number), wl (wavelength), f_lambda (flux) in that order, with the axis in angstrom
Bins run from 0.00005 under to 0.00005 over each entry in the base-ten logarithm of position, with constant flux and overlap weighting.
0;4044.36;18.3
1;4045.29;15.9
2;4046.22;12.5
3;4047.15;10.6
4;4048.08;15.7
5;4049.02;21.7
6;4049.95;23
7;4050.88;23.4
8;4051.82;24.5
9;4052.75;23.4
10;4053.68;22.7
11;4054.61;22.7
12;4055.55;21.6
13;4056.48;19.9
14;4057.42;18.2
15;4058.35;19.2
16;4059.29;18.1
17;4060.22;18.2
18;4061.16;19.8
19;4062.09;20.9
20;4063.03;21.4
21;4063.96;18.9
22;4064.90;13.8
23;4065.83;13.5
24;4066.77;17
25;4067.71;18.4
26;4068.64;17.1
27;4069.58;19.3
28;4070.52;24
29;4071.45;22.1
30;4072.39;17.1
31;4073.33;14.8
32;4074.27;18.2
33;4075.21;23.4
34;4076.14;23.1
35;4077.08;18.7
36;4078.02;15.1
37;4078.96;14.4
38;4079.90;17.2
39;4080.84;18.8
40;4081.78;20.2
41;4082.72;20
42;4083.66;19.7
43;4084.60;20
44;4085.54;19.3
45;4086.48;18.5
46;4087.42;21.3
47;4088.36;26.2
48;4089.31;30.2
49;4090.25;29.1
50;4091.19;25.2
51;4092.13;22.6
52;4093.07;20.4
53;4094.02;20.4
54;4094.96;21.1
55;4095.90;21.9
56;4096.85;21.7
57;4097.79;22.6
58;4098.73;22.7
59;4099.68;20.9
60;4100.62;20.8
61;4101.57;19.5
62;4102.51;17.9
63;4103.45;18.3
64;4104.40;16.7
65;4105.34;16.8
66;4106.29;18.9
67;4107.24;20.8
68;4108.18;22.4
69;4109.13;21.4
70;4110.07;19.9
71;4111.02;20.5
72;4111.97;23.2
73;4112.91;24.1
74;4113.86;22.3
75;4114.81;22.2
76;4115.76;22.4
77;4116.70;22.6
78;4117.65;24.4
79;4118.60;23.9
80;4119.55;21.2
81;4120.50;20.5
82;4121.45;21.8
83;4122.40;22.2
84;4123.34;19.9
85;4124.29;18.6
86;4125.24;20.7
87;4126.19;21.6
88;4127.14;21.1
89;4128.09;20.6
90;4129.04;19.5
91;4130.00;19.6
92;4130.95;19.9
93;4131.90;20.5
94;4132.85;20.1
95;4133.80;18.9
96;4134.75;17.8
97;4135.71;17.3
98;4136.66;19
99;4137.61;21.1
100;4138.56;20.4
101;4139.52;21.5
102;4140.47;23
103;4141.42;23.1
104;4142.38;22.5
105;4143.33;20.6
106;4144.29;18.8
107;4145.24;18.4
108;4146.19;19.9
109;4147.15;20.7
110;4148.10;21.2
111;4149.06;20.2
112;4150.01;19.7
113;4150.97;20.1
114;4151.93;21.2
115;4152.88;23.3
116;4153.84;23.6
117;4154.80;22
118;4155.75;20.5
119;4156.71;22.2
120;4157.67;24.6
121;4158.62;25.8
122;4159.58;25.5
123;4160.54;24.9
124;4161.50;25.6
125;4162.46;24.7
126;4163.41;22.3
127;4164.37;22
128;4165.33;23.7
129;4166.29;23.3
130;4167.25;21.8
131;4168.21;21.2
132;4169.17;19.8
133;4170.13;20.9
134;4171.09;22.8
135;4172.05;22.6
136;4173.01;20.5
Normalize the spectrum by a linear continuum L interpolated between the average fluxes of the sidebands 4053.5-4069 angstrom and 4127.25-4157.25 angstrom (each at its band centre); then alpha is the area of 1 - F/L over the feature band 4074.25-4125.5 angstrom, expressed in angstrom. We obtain -3.63 angstrom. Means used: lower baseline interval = 18.8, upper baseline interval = 20.6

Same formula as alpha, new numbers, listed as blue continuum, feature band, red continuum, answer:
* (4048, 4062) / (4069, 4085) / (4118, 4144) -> 1.3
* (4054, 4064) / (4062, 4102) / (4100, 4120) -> 0.3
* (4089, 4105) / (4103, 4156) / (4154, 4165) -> 4.6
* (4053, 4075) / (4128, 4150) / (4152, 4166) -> 2.4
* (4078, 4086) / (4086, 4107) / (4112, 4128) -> -1.9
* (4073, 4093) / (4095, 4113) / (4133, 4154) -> 0.2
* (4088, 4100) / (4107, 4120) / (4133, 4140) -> -0.4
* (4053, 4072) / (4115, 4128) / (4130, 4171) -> -0.5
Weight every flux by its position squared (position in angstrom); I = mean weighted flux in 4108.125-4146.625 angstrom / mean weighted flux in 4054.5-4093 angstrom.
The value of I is 1.1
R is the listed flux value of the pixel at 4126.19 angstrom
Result 21.6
